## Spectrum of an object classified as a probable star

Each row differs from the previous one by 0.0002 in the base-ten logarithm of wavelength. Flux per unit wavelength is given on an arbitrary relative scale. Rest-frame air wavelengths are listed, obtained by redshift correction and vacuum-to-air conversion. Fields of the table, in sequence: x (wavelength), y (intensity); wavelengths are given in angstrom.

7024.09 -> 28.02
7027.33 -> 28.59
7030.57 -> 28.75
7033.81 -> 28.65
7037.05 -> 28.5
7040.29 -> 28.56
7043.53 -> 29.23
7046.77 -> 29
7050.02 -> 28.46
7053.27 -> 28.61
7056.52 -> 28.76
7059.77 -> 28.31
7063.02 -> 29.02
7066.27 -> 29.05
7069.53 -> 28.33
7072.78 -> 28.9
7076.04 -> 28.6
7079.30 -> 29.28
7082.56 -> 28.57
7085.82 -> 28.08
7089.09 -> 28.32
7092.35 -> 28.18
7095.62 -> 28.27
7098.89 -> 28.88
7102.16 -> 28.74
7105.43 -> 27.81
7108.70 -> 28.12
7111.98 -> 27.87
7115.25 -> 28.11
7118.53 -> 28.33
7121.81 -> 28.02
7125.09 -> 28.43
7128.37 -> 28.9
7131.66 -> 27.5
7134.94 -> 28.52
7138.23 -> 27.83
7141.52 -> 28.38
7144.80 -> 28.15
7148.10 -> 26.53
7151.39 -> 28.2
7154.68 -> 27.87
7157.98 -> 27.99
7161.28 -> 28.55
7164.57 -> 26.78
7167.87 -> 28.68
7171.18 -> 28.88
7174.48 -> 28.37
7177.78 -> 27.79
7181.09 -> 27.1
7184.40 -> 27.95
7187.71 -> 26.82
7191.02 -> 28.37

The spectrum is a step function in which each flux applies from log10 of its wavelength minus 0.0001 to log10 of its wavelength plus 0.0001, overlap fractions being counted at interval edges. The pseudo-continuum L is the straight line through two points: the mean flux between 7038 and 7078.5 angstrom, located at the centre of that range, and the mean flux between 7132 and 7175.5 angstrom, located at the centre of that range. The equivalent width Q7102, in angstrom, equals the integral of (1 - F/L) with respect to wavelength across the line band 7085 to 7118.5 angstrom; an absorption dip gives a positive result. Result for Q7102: 0.2 angstrom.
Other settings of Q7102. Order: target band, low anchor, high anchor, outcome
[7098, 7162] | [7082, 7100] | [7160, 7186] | 0.15 angstrom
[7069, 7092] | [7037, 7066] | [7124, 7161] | -0.04 angstrom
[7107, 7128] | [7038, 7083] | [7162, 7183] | 0.12 angstrom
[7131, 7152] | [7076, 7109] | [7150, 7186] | 0.22 angstrom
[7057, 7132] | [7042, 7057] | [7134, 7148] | -0.06 angstrom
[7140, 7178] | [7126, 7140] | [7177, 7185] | -0.26 angstrom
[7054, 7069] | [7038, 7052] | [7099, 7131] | -0.04 angstrom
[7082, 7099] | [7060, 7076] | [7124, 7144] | 0.16 angstrom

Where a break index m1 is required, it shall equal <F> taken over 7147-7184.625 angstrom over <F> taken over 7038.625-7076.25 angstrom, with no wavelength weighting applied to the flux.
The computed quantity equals 0.97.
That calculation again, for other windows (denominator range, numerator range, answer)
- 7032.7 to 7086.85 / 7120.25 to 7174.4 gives 0.98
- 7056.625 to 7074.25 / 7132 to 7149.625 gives 0.97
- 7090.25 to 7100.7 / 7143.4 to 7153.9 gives 0.97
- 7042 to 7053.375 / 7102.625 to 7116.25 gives 0.97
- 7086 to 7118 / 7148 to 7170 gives 0.99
